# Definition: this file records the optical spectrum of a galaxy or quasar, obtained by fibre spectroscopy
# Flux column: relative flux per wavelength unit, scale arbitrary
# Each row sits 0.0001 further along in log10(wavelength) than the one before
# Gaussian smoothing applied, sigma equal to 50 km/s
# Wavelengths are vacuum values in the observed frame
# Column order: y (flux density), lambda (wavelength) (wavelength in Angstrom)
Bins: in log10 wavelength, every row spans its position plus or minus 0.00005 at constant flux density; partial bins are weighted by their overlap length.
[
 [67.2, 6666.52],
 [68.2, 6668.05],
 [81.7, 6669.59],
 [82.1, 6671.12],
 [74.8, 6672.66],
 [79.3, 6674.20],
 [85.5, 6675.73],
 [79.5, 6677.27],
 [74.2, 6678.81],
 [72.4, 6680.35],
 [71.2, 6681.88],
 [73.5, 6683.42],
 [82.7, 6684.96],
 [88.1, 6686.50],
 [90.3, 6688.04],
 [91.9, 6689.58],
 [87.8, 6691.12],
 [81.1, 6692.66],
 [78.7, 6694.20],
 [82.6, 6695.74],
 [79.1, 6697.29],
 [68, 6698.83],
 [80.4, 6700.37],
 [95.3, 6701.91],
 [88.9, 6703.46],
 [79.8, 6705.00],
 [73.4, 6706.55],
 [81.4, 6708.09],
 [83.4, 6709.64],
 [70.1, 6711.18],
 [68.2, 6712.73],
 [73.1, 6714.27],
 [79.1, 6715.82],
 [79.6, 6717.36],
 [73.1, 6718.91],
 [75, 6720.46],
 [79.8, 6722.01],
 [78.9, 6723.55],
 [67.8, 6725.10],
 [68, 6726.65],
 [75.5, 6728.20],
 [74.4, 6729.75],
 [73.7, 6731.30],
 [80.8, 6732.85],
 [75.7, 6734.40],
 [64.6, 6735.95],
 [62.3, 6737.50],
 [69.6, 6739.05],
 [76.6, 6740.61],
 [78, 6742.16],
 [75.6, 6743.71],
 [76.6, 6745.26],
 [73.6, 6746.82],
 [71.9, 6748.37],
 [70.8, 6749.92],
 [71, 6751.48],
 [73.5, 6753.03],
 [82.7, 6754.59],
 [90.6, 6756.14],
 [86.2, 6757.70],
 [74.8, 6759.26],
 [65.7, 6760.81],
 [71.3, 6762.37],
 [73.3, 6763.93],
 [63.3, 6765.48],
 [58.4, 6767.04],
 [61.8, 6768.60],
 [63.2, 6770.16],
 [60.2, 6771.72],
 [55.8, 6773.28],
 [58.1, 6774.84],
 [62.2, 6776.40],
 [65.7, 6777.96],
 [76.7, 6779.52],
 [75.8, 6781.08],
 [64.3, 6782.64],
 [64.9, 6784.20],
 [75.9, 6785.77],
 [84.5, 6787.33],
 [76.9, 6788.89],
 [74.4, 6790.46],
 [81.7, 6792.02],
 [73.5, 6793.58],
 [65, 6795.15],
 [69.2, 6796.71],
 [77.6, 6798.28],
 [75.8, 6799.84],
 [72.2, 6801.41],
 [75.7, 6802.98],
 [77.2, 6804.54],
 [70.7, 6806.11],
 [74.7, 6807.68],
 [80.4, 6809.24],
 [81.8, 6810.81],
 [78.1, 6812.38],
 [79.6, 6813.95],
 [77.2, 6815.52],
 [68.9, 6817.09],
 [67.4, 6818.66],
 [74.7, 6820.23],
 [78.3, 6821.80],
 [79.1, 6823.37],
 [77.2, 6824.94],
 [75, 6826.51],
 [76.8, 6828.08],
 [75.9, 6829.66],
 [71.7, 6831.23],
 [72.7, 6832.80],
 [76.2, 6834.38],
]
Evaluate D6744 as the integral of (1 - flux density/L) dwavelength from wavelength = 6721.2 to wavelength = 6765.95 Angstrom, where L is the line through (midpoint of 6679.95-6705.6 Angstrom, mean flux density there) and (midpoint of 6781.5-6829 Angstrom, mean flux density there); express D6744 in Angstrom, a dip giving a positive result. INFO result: 2.7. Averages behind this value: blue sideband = 82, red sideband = 75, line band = 74.1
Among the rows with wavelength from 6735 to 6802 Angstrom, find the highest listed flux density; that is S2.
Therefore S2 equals 90.6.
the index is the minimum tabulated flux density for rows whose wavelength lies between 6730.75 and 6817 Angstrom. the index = 55.8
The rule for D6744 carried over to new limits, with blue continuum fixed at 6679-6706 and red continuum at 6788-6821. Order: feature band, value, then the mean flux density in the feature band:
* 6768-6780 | 2.2 Angstrom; 62.6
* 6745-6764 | 0.6 Angstrom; 75.6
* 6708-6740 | 2.4 Angstrom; 73.8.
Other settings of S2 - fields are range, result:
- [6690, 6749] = 95.3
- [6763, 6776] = 73.3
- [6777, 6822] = 84.5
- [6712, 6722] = 79.6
